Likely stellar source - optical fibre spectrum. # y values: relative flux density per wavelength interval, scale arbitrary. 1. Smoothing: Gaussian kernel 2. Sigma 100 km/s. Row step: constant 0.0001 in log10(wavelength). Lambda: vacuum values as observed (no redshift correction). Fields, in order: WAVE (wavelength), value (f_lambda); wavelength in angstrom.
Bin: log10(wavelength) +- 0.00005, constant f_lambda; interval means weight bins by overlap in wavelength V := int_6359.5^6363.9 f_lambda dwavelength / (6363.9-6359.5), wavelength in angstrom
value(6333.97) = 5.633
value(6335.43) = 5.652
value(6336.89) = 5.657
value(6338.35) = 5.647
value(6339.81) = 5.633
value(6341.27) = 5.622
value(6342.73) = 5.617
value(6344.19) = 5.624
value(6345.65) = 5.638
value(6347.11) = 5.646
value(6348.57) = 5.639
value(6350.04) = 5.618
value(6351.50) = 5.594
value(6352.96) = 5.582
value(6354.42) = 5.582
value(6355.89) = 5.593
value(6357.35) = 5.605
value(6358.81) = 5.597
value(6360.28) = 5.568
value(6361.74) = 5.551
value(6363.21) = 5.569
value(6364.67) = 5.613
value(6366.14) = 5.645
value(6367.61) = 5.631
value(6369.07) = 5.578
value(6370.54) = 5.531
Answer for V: 5.56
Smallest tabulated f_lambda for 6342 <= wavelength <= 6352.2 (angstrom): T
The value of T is 5.594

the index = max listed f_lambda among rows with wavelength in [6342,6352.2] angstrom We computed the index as 5.646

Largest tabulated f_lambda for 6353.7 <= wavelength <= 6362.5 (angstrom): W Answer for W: 5.605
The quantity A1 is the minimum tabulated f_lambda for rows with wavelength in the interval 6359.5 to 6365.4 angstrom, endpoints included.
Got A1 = 5.551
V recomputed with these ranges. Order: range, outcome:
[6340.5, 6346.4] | 5.63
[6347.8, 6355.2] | 5.6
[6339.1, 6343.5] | 5.63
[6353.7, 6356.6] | 5.57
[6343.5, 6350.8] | 5.63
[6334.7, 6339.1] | 5.65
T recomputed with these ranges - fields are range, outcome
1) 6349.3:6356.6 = 5.582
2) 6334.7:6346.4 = 5.617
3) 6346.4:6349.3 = 5.639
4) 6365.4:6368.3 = 5.631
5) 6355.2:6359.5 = 5.593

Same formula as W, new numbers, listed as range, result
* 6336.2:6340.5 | 5.657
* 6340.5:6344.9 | 5.624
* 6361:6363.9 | 5.569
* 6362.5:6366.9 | 5.645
